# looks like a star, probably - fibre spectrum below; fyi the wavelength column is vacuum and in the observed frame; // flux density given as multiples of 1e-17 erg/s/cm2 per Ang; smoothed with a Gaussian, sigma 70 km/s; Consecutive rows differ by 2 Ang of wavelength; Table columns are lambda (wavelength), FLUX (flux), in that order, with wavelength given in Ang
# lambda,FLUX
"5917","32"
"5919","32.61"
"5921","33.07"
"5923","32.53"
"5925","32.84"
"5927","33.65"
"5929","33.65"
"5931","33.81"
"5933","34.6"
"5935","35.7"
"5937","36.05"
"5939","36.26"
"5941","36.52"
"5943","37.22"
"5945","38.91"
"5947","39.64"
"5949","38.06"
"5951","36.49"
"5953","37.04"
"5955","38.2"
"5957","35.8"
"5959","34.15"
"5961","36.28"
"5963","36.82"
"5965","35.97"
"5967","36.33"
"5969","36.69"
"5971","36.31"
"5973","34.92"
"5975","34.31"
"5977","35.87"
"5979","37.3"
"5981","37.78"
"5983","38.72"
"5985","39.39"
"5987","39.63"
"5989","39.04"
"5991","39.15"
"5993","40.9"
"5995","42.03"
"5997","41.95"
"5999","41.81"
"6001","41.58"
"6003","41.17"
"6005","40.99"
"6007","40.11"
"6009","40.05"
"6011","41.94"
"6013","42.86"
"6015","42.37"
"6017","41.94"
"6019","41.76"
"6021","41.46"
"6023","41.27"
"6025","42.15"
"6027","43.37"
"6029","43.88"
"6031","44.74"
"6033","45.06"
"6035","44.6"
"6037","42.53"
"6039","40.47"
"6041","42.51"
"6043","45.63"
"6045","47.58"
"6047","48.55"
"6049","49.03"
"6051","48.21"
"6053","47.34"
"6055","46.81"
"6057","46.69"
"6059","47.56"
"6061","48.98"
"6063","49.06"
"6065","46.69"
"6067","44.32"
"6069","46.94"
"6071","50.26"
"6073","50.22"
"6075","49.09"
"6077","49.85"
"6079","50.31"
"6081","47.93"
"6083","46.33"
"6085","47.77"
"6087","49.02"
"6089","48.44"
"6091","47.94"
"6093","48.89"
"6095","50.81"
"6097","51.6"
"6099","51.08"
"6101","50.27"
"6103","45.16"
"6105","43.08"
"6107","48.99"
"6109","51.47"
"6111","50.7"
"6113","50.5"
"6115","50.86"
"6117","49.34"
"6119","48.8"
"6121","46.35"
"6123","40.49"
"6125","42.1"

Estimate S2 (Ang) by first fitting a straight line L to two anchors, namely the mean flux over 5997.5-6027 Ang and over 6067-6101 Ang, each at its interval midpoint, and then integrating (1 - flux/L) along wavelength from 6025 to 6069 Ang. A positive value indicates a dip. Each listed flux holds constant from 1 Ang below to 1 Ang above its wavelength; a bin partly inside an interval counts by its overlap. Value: -0.60 Ang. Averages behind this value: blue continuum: 41.6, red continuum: 49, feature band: 45.8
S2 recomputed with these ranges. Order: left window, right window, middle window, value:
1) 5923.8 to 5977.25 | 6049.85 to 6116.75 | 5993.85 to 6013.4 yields -0.18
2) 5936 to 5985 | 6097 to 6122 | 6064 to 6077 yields -0.64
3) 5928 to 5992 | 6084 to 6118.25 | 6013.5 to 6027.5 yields 0.02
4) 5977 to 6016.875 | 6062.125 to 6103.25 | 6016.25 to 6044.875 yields 0.36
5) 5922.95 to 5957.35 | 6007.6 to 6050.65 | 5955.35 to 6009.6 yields 1.81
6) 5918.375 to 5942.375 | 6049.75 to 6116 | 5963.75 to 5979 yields 0.91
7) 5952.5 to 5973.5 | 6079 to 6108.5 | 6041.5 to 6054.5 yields -0.96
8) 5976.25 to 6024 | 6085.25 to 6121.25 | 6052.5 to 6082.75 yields -1.30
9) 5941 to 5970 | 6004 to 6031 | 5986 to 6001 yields -0.25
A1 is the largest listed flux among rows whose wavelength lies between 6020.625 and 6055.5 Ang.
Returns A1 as 49.03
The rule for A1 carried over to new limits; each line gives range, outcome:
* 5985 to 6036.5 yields 45.06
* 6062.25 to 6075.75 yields 50.26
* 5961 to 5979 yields 37.3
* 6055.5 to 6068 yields 49.06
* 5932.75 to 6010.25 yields 42.03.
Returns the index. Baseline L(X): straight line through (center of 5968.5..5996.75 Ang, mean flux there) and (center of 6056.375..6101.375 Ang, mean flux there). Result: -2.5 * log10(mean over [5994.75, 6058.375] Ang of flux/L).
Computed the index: -0.02 mag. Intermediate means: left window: 38.1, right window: 48.7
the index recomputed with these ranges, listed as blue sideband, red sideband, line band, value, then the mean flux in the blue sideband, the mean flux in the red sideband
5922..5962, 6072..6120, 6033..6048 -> -0.01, 35.9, 49.1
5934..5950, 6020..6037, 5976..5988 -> 0.05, 37.3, 43.3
